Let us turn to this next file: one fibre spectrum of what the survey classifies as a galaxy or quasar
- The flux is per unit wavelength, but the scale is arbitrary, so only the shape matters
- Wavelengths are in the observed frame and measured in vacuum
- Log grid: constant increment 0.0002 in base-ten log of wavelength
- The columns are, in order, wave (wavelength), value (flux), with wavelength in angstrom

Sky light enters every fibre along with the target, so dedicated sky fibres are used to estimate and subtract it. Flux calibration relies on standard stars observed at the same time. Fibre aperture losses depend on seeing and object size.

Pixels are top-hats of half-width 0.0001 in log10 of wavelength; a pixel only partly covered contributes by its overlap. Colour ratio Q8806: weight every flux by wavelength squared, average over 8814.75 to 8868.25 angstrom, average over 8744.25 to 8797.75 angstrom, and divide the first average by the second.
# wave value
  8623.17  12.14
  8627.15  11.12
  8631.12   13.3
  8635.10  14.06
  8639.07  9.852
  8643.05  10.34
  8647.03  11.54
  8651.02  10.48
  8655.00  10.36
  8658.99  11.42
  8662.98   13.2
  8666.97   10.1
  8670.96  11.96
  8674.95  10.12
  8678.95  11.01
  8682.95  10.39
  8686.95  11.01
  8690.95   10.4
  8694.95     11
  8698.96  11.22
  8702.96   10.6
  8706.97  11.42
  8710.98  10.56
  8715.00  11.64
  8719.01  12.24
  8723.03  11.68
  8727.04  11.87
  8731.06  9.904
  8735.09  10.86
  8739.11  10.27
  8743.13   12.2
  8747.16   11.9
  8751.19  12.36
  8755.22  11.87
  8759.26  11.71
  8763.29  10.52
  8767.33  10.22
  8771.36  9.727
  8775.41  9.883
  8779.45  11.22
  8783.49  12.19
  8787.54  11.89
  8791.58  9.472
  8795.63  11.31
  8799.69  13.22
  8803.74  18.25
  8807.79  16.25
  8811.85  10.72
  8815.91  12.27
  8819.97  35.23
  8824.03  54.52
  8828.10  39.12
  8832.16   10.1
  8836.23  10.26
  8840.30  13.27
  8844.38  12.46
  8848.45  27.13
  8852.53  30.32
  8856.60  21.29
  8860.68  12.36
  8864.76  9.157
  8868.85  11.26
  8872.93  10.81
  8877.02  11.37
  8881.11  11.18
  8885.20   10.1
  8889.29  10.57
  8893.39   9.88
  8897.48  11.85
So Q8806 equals 2.01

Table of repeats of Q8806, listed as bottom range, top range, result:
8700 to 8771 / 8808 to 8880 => 1.76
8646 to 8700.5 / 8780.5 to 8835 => 1.81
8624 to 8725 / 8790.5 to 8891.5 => 1.60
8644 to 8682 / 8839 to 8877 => 1.53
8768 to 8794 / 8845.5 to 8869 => 1.80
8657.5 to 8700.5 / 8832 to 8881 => 1.41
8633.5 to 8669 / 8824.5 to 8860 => 2.02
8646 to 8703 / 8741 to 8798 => 1.04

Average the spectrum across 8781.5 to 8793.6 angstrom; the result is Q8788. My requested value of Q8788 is 11.2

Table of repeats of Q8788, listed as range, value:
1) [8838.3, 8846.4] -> 12.9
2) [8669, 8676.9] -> 11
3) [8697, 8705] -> 10.9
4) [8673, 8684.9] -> 10.5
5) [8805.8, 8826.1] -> 25.8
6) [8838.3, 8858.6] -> 20.9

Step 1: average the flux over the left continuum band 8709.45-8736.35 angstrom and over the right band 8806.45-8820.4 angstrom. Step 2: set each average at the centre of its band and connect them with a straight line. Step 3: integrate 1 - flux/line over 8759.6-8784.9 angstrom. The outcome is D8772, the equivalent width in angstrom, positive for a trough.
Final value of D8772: 6.43 angstrom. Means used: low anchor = 11.3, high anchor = 16.8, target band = 10.7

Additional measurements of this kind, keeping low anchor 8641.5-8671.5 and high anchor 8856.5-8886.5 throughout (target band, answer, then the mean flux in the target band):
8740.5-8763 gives -0.9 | 11.8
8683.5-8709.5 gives 0.8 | 10.9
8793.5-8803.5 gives -1.6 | 13.3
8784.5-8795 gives 0.5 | 10.9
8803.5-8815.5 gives -2.8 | 14.2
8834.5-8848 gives -2.6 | 13.8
